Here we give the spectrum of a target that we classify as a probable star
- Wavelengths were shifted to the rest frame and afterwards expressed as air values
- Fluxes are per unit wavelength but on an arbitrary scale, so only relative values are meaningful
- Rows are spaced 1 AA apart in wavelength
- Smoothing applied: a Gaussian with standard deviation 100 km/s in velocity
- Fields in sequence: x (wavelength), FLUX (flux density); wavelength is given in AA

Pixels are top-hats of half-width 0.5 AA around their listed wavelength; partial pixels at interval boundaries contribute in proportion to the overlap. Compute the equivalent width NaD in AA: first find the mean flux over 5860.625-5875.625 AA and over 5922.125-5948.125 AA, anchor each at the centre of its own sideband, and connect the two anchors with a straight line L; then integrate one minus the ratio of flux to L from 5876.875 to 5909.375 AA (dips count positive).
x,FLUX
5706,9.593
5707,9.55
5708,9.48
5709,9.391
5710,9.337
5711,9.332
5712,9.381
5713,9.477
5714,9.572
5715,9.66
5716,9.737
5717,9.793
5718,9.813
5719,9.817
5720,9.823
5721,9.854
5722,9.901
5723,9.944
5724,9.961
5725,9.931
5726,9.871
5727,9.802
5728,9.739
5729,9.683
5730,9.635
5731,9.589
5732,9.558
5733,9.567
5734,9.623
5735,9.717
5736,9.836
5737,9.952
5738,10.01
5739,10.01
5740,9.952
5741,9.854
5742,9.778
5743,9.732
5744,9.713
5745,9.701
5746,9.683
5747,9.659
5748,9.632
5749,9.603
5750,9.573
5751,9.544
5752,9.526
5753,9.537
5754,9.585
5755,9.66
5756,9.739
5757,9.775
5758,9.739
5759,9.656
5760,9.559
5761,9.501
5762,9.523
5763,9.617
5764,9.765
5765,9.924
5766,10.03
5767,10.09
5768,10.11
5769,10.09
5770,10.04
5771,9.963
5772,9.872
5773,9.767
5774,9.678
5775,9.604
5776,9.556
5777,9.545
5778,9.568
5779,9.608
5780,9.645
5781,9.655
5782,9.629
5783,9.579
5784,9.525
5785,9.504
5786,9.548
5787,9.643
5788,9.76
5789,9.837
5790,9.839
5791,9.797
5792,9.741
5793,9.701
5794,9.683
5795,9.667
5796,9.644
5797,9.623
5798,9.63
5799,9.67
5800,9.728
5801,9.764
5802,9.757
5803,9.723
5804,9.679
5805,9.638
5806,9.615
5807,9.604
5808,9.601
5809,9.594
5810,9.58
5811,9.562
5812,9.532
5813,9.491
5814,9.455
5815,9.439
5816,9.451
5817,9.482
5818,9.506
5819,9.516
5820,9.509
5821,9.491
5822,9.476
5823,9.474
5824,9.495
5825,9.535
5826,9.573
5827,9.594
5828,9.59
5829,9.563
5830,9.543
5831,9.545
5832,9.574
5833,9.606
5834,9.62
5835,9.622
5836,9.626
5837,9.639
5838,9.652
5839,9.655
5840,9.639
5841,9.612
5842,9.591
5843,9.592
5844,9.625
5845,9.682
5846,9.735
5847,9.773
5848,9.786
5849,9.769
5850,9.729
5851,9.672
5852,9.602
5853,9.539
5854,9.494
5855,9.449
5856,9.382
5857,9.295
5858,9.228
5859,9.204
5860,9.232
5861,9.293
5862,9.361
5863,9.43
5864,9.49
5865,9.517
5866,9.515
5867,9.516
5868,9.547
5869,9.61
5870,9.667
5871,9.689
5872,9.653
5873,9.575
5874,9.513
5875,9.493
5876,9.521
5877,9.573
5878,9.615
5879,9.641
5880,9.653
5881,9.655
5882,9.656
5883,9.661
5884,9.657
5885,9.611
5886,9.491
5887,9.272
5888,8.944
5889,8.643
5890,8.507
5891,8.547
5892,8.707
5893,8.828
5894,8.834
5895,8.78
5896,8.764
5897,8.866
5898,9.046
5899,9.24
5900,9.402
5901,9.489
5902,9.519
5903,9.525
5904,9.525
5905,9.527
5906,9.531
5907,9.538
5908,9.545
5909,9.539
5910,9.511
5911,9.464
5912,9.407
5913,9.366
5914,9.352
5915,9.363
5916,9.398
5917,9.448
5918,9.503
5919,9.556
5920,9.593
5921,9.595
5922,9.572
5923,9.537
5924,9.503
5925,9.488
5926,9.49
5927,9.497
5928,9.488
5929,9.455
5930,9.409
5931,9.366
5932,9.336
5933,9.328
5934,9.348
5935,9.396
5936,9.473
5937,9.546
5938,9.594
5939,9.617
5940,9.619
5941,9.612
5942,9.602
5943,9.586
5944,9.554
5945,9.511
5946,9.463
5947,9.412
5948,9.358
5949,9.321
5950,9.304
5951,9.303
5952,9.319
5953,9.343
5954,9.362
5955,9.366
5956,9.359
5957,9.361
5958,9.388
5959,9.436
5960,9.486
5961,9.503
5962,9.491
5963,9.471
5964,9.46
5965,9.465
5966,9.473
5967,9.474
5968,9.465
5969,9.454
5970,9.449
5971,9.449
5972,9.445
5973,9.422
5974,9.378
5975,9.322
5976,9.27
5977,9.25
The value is 0.80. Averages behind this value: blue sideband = 9.53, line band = 9.28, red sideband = 9.49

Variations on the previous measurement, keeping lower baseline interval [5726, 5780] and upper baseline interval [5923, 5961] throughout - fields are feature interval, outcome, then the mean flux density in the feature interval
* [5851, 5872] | 0.2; 9.46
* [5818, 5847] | 0.1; 9.59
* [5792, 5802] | 0.0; 9.69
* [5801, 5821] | 0.2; 9.57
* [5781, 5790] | 0.0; 9.64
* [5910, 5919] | 0.1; 9.43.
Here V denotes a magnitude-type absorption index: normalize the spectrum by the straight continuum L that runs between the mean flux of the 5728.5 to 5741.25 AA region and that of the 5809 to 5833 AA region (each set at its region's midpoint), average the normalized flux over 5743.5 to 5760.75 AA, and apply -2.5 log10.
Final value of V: 0.01 mag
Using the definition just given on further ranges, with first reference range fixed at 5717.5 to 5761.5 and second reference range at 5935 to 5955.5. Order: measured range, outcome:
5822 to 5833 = 0.01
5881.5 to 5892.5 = 0.04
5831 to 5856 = 0.00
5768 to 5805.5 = 0.00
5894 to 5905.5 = 0.03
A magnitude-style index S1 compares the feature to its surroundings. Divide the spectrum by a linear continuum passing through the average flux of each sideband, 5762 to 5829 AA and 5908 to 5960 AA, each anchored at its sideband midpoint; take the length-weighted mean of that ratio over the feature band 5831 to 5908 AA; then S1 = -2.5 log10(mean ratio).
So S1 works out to 0.01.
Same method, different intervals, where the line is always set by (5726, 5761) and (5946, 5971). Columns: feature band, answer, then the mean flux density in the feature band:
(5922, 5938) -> 0.000 mag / 9.45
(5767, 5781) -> -0.013 mag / 9.78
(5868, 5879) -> -0.007 mag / 9.59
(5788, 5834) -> 0.001 mag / 9.6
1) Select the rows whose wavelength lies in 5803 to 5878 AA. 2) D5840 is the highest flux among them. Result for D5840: 9.786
